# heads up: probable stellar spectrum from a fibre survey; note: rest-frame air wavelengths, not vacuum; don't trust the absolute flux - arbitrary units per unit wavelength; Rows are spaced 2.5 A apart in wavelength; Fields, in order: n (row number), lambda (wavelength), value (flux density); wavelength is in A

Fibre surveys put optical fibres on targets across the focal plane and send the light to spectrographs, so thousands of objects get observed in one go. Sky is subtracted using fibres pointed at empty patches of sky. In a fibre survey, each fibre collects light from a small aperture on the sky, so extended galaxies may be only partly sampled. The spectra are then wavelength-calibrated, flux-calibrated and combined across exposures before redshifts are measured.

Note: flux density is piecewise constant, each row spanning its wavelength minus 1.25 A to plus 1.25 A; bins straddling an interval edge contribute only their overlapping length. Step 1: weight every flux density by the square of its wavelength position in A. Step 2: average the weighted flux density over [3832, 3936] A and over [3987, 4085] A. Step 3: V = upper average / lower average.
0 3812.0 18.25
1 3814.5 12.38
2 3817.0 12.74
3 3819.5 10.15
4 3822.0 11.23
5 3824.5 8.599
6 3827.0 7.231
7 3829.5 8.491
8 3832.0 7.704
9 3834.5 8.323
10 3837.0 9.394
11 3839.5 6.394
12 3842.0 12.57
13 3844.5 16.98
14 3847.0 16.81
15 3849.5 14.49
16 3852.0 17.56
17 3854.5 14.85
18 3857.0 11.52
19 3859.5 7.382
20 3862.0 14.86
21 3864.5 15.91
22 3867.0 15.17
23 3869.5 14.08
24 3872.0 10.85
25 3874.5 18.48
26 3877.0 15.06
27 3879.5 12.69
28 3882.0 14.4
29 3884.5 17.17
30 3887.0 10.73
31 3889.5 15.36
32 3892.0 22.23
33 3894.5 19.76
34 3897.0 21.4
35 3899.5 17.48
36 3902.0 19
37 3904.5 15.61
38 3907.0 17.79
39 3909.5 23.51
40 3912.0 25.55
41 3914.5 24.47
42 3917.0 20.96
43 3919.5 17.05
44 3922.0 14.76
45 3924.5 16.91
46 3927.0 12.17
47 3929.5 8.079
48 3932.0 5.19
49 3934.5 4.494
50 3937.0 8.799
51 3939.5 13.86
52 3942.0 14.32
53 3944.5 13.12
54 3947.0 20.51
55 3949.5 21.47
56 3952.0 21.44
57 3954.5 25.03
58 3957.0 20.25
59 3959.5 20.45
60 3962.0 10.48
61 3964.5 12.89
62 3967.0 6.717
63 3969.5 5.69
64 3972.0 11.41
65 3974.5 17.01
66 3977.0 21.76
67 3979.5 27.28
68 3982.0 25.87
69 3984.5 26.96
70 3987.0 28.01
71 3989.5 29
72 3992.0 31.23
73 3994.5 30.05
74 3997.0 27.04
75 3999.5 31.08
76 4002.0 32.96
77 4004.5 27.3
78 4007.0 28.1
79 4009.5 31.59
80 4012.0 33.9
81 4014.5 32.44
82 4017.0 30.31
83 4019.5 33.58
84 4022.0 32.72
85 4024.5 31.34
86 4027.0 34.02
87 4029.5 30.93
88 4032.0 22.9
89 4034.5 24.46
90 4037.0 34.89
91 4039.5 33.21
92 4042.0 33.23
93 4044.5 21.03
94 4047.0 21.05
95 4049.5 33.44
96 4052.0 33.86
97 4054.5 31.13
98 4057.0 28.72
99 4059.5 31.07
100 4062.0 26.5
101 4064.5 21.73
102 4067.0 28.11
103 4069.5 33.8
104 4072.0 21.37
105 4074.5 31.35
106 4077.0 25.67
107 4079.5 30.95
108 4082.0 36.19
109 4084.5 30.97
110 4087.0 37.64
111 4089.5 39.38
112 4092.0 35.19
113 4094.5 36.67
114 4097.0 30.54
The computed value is 2.15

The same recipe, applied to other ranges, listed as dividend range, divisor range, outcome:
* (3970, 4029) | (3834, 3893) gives 2.17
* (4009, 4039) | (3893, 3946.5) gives 2.05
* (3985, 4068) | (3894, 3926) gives 1.62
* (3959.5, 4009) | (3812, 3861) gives 2.14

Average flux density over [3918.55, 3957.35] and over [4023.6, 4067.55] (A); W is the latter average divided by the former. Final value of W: 1.97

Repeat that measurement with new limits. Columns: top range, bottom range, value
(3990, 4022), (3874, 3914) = 1.71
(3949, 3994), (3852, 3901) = 1.33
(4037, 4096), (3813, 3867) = 2.59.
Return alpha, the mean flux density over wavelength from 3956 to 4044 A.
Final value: 26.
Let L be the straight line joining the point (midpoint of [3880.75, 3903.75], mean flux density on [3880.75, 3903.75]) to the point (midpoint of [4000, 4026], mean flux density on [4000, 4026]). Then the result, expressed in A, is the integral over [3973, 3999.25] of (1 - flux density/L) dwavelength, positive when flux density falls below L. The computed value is 1.8 A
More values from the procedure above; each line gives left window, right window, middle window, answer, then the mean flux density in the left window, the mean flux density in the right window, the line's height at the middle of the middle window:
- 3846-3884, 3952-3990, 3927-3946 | 8.22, 14.3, 19.1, 17.6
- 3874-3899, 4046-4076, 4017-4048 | -3.50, 16.7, 28.5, 26.6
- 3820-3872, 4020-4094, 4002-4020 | -3.23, 11.9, 30.3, 26.3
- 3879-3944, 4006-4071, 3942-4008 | 3.72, 15.9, 29.9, 22.9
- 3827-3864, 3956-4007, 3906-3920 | -3.95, 11.9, 22.3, 17.1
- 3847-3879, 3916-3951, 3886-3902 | -4.60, 14.3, 13.7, 14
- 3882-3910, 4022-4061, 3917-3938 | 9.01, 17.9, 29.8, 20.4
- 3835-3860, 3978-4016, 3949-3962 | 2.17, 12.8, 29.5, 24.9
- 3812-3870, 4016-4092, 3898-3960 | 8.13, 12.1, 30.3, 19.6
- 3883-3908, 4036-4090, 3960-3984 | 7.68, 17.6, 30.1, 23.3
